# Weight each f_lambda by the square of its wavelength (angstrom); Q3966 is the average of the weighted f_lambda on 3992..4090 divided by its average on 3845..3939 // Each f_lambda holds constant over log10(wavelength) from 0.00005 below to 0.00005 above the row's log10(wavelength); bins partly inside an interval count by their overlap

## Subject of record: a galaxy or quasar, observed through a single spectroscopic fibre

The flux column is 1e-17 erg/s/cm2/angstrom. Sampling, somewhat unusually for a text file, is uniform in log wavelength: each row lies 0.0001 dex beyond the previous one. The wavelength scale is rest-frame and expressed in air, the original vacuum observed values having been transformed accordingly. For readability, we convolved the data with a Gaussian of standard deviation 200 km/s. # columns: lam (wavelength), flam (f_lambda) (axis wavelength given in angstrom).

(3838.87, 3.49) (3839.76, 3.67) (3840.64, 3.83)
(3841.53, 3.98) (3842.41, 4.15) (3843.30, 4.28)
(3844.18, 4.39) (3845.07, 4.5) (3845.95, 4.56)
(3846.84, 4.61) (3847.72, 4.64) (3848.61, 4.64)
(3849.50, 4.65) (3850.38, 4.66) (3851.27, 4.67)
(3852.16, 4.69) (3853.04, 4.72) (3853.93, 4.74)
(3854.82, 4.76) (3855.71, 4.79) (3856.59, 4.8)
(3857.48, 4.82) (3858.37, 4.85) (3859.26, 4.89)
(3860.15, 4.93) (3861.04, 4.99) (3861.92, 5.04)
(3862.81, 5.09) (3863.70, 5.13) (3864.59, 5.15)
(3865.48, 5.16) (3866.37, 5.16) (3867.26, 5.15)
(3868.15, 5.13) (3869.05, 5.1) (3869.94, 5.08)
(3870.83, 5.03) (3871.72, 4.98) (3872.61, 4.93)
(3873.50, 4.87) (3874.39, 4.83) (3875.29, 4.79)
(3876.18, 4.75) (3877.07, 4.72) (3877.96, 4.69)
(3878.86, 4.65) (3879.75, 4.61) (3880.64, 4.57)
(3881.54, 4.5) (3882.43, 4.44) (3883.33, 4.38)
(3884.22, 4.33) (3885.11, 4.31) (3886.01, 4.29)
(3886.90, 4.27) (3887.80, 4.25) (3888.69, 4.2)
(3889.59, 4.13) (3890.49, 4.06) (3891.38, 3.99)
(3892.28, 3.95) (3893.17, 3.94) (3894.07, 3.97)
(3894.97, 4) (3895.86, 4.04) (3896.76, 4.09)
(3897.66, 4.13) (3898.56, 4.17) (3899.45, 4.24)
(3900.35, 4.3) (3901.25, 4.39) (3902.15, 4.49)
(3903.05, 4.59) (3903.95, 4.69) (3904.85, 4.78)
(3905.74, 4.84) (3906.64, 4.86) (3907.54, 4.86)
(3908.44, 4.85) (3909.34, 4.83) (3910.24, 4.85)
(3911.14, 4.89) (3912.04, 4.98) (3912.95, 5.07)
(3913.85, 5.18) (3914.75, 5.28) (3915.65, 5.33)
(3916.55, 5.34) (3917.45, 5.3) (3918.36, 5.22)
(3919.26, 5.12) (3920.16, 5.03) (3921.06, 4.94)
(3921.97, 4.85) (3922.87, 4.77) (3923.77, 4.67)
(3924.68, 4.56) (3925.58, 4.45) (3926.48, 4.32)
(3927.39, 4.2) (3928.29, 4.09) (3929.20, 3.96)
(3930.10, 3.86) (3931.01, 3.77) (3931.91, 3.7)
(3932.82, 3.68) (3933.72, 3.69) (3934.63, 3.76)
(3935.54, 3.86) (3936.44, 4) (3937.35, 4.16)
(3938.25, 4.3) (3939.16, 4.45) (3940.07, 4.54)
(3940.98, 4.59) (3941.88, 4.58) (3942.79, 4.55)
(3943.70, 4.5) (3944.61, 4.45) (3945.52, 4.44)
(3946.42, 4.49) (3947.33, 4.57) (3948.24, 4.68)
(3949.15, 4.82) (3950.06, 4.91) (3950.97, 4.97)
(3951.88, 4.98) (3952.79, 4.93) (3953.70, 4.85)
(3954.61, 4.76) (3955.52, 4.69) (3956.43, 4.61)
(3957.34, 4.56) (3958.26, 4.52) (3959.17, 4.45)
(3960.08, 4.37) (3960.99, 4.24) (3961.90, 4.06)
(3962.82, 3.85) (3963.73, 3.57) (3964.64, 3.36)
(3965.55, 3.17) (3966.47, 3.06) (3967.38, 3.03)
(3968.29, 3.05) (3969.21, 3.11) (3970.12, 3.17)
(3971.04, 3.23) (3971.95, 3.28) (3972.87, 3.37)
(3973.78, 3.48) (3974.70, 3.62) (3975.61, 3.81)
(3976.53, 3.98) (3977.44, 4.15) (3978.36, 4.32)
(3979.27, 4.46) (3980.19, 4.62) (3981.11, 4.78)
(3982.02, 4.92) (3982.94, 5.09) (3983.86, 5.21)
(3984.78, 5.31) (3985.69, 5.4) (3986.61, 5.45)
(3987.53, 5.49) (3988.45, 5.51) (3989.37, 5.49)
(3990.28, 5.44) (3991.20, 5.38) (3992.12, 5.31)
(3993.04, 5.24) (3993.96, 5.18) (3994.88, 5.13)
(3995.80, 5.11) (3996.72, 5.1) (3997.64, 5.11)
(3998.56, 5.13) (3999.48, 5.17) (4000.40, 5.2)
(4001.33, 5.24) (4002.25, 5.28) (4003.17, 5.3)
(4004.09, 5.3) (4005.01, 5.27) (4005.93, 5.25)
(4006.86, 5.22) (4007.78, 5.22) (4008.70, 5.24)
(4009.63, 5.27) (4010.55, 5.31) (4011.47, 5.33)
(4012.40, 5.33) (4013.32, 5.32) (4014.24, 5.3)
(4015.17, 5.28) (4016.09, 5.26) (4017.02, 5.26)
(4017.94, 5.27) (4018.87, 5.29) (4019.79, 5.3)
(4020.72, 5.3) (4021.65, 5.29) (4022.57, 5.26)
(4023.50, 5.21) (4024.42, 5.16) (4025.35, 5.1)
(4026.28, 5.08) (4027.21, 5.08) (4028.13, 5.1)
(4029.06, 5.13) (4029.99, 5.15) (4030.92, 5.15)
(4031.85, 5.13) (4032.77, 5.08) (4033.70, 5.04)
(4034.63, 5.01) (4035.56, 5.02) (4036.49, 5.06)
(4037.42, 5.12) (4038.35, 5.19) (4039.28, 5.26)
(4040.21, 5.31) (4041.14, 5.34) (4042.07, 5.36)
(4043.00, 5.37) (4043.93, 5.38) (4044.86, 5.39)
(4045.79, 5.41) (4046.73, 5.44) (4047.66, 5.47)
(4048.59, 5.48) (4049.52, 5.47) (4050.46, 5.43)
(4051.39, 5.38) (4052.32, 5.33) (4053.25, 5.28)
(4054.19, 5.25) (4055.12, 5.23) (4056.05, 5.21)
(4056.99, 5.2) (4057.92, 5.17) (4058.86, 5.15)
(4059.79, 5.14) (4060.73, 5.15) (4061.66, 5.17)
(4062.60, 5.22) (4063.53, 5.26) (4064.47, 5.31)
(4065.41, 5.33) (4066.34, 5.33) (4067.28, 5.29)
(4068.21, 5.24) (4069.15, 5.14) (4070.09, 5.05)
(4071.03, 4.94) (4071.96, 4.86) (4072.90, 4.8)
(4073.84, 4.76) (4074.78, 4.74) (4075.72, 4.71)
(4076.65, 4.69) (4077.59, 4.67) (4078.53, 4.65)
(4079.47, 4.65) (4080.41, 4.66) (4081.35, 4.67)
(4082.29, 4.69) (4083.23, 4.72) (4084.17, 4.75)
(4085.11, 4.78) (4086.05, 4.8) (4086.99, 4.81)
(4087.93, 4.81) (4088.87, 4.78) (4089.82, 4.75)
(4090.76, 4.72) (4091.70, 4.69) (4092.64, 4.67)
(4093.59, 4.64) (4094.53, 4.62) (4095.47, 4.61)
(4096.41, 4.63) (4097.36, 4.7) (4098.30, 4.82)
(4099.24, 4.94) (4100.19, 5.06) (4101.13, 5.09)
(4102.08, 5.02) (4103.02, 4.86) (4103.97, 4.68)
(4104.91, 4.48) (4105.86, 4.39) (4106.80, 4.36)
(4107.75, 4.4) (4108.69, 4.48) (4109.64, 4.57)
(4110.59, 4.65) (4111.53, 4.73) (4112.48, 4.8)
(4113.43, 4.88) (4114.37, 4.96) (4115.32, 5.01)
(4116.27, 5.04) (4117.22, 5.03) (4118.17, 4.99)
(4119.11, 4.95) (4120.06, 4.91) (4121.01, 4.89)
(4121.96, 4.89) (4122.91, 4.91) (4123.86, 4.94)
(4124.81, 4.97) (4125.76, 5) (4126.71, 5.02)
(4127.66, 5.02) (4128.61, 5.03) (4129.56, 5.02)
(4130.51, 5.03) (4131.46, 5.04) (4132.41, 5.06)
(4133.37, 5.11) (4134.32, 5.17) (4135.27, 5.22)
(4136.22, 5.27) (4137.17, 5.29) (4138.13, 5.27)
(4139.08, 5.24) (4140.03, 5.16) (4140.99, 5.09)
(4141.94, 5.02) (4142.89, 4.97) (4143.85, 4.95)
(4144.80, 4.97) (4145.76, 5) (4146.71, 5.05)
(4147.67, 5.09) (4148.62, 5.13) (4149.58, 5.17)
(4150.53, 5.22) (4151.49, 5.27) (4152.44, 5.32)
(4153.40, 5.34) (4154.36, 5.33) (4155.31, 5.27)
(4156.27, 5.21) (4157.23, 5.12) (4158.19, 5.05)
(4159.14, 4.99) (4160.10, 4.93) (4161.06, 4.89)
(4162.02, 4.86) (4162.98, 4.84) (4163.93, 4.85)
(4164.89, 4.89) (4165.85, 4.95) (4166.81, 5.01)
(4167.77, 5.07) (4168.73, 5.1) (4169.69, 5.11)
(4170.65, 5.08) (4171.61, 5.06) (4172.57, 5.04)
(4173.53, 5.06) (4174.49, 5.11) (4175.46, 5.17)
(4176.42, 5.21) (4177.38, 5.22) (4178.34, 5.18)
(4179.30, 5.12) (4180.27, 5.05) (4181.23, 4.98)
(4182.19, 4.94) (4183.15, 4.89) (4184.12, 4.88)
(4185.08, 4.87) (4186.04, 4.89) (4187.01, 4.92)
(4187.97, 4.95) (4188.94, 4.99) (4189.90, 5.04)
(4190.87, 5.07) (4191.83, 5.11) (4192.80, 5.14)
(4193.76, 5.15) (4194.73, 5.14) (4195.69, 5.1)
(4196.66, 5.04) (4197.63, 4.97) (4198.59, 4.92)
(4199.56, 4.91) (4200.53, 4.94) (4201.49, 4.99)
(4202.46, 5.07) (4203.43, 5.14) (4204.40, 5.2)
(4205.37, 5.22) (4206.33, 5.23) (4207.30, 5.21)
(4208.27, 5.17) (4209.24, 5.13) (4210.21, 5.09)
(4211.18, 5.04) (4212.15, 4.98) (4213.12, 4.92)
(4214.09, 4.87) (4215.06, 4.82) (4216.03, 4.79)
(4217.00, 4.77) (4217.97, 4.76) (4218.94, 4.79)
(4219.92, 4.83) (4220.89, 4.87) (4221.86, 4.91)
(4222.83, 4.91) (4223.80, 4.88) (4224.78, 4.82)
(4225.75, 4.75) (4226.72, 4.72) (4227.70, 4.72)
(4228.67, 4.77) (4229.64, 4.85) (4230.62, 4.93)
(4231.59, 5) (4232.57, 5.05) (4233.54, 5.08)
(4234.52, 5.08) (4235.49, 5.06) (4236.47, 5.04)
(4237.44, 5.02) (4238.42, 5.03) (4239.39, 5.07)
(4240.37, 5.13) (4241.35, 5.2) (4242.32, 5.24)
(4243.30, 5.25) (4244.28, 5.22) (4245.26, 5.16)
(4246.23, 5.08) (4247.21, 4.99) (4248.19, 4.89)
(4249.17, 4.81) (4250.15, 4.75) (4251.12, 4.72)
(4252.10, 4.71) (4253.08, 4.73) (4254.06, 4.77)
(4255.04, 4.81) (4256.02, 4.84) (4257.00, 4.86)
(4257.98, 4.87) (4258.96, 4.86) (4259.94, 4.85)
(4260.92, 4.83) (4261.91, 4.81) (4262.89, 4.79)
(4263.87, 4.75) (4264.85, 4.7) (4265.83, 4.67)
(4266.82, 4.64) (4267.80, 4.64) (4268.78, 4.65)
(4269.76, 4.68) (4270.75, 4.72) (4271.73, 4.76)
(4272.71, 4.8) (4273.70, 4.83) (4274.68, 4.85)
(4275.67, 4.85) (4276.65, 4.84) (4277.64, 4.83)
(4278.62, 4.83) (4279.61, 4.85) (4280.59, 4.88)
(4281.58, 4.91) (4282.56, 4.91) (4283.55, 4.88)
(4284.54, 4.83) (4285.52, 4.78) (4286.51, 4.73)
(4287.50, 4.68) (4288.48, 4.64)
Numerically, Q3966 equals 1.21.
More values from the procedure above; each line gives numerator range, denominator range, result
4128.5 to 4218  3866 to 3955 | 1.26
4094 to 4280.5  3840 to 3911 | 1.26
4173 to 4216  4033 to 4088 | 1.06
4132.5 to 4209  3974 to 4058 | 1.06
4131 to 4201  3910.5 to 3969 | 1.28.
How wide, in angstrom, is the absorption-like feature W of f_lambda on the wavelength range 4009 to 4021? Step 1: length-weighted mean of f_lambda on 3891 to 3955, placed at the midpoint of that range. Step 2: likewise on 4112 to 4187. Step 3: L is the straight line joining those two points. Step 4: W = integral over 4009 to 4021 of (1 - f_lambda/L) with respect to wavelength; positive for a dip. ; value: -1.4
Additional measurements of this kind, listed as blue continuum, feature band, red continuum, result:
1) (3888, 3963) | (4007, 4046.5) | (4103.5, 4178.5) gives -4.1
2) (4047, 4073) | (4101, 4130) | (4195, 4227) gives 1.7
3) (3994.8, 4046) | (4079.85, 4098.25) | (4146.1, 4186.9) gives 1.6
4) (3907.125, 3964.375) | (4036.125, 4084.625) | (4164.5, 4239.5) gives -3.7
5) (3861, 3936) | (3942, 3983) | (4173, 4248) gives 4.4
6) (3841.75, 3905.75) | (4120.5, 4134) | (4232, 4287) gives -0.6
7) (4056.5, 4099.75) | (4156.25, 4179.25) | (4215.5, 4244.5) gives -0.5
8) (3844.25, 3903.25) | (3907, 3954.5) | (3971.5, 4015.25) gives 1.8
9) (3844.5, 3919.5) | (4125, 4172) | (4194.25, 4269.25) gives -2.0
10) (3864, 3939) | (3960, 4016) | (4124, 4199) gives 0.7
